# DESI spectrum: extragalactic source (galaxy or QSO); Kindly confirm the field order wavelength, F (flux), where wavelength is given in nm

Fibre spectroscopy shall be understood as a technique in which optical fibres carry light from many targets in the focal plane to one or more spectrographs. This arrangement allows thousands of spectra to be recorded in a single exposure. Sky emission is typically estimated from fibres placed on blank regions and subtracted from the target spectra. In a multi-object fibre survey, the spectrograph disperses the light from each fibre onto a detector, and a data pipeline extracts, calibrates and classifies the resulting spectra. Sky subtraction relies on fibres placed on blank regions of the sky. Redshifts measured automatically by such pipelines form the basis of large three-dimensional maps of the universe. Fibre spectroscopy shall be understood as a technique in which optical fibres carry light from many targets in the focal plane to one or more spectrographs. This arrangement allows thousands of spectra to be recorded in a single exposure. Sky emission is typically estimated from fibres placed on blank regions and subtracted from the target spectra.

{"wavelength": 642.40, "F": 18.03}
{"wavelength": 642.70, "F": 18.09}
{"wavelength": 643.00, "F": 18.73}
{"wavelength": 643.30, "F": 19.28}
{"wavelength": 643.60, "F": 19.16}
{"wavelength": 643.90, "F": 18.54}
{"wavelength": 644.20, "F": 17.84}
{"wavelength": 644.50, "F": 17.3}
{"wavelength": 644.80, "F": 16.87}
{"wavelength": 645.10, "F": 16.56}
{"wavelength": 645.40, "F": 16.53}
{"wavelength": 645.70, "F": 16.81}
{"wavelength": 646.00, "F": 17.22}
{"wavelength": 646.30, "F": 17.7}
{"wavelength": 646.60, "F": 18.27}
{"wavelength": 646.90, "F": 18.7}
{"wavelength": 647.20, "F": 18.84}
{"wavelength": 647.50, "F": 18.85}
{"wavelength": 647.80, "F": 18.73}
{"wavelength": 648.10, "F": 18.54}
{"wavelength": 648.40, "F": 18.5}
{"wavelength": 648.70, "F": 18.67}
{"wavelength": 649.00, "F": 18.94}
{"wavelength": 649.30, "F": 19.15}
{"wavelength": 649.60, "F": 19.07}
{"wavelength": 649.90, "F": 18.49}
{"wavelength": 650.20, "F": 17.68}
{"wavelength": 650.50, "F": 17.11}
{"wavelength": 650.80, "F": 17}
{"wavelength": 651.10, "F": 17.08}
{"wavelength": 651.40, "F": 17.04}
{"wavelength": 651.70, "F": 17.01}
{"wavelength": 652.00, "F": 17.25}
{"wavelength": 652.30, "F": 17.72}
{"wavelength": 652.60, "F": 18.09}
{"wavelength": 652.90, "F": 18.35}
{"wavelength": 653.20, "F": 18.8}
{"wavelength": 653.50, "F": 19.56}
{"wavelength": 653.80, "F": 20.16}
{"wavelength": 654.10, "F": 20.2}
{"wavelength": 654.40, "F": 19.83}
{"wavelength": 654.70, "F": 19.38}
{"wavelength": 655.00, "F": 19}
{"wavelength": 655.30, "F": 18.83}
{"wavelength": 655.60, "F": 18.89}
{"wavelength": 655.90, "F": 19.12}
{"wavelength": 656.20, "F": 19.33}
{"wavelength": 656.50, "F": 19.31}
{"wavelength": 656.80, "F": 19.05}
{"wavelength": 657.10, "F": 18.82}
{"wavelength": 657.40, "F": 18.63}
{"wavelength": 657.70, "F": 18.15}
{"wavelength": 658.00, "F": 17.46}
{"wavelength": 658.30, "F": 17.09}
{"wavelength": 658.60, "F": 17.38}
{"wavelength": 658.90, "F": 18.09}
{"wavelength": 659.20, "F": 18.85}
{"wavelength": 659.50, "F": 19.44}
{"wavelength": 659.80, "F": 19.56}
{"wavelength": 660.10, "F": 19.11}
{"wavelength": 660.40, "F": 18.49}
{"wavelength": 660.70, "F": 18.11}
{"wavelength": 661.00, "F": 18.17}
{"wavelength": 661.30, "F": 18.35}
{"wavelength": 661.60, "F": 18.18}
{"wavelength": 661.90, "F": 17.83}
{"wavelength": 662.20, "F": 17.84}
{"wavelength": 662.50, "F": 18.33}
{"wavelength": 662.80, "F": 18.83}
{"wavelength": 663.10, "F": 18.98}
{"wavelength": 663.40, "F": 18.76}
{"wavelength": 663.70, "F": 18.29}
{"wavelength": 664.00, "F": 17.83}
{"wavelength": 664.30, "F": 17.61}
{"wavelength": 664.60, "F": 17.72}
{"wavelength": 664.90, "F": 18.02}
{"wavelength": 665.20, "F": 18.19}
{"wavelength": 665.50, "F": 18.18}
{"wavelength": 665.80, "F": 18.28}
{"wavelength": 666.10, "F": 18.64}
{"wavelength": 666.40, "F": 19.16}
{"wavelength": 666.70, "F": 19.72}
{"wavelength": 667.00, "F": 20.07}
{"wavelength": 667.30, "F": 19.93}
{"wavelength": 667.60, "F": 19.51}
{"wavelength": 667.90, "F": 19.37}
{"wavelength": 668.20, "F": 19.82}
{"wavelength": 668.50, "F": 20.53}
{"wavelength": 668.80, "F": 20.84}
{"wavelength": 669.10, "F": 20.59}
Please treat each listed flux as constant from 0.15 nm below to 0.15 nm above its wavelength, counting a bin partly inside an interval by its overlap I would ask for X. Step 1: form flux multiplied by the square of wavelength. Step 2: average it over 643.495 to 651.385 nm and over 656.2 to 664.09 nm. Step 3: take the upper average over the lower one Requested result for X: 1.07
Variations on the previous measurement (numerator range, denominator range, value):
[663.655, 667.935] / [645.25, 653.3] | 1.09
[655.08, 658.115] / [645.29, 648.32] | 1.07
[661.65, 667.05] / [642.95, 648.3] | 1.08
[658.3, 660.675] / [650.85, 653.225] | 1.08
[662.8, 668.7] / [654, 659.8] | 1.03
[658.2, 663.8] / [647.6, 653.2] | 1.05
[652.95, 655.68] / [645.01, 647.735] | 1.12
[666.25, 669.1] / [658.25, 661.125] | 1.10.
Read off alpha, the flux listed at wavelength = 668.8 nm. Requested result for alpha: 20.84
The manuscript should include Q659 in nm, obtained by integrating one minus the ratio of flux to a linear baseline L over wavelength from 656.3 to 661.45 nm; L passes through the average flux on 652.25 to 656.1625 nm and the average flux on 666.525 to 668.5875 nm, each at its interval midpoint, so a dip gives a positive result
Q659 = 0.23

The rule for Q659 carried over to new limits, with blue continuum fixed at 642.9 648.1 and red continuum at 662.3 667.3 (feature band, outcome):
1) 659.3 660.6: -0.05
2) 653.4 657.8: -0.22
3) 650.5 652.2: 0.10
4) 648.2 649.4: -0.05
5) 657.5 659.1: 0.06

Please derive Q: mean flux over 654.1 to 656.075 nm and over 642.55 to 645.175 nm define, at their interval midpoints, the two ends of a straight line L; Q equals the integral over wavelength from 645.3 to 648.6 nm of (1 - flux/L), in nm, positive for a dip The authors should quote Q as 0.06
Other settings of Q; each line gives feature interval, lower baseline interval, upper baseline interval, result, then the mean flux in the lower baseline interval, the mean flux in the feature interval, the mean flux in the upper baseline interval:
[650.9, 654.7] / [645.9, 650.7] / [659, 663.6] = 0.004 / 18.4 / 18.4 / 18.6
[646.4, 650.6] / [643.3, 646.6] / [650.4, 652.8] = -0.268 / 17.6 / 18.5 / 17.3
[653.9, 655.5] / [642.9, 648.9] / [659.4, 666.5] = -0.106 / 18.1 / 19.5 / 18.4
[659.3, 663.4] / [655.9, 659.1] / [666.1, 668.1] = 0.061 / 18.4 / 18.6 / 19.6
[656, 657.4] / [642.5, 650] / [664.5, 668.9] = -0.027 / 18.2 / 19.1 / 19.2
